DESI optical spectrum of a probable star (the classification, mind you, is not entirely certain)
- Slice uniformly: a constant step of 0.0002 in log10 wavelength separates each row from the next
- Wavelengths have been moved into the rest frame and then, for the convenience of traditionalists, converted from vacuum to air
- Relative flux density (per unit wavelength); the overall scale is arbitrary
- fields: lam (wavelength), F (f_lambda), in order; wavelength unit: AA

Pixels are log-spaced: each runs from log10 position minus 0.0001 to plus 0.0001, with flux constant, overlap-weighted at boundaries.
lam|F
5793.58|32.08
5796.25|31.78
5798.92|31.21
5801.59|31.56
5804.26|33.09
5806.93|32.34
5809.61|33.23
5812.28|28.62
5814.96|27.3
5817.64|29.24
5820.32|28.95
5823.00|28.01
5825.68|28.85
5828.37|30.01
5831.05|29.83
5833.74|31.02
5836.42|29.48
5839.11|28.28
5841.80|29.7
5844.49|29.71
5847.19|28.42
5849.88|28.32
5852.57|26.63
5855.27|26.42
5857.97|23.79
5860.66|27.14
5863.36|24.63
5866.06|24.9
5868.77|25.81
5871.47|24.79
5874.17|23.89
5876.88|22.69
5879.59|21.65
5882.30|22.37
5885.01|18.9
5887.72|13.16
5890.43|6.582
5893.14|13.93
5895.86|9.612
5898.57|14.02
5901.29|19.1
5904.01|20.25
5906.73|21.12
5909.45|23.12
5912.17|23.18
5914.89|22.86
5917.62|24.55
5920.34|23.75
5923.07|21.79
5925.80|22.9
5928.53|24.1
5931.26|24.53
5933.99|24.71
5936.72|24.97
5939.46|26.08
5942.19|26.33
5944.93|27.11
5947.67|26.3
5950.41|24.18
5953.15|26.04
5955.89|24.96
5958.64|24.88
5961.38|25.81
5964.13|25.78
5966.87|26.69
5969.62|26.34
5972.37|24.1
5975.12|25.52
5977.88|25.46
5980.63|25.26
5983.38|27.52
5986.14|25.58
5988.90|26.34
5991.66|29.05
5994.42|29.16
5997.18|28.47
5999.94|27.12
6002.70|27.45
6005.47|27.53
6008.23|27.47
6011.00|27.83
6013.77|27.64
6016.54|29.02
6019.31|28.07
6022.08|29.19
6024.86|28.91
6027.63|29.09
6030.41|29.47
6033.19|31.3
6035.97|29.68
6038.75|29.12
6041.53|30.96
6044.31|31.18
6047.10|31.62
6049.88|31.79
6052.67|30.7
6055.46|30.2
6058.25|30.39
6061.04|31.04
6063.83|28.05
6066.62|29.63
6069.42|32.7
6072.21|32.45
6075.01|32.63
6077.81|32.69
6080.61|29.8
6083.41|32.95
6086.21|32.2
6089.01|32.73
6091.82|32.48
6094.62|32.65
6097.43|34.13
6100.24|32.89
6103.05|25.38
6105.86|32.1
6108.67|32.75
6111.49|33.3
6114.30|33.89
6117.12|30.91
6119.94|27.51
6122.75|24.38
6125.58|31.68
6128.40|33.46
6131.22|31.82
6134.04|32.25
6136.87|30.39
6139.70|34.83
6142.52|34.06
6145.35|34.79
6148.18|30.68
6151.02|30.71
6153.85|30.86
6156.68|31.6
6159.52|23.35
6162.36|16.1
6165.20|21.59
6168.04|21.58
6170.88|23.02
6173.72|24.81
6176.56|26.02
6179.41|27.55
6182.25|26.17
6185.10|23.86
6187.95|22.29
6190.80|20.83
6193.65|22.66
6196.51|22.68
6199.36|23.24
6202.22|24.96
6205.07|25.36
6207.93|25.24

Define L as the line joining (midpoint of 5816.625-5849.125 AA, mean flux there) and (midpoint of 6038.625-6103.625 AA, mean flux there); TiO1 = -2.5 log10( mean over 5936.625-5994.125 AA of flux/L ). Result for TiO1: 0.172 mag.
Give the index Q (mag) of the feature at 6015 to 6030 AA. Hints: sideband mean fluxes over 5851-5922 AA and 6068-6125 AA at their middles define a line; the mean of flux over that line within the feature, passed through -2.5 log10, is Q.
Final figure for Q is -0.04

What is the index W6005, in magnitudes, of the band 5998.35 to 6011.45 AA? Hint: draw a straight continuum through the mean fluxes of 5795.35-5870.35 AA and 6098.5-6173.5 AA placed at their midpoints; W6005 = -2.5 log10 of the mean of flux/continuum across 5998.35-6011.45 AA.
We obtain 0.06 mag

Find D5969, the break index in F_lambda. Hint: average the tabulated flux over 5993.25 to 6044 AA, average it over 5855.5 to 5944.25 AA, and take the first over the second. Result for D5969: 1.33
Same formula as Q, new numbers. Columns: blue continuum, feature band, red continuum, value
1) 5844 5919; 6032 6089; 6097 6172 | -0.14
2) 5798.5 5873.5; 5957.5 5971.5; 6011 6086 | 0.15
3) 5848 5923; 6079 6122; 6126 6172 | -0.15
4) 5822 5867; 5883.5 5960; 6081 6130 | 0.32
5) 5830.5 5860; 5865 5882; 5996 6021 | 0.18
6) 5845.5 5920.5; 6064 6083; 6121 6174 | -0.18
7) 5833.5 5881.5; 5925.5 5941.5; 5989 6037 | 0.11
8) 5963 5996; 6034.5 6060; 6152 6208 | -0.19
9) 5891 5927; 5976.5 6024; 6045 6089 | -0.05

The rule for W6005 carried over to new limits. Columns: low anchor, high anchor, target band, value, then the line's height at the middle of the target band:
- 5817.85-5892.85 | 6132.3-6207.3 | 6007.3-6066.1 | -0.15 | 25.9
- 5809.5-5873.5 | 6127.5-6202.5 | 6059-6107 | -0.16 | 27.1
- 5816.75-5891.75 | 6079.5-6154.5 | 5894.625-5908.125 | 0.49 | 26.6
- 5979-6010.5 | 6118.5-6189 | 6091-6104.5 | -0.14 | 27.7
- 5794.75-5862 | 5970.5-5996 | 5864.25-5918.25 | 0.38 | 28.2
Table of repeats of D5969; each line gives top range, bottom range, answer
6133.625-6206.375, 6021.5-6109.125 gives 0.85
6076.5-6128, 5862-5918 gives 1.57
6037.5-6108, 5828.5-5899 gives 1.33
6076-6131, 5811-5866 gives 1.12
